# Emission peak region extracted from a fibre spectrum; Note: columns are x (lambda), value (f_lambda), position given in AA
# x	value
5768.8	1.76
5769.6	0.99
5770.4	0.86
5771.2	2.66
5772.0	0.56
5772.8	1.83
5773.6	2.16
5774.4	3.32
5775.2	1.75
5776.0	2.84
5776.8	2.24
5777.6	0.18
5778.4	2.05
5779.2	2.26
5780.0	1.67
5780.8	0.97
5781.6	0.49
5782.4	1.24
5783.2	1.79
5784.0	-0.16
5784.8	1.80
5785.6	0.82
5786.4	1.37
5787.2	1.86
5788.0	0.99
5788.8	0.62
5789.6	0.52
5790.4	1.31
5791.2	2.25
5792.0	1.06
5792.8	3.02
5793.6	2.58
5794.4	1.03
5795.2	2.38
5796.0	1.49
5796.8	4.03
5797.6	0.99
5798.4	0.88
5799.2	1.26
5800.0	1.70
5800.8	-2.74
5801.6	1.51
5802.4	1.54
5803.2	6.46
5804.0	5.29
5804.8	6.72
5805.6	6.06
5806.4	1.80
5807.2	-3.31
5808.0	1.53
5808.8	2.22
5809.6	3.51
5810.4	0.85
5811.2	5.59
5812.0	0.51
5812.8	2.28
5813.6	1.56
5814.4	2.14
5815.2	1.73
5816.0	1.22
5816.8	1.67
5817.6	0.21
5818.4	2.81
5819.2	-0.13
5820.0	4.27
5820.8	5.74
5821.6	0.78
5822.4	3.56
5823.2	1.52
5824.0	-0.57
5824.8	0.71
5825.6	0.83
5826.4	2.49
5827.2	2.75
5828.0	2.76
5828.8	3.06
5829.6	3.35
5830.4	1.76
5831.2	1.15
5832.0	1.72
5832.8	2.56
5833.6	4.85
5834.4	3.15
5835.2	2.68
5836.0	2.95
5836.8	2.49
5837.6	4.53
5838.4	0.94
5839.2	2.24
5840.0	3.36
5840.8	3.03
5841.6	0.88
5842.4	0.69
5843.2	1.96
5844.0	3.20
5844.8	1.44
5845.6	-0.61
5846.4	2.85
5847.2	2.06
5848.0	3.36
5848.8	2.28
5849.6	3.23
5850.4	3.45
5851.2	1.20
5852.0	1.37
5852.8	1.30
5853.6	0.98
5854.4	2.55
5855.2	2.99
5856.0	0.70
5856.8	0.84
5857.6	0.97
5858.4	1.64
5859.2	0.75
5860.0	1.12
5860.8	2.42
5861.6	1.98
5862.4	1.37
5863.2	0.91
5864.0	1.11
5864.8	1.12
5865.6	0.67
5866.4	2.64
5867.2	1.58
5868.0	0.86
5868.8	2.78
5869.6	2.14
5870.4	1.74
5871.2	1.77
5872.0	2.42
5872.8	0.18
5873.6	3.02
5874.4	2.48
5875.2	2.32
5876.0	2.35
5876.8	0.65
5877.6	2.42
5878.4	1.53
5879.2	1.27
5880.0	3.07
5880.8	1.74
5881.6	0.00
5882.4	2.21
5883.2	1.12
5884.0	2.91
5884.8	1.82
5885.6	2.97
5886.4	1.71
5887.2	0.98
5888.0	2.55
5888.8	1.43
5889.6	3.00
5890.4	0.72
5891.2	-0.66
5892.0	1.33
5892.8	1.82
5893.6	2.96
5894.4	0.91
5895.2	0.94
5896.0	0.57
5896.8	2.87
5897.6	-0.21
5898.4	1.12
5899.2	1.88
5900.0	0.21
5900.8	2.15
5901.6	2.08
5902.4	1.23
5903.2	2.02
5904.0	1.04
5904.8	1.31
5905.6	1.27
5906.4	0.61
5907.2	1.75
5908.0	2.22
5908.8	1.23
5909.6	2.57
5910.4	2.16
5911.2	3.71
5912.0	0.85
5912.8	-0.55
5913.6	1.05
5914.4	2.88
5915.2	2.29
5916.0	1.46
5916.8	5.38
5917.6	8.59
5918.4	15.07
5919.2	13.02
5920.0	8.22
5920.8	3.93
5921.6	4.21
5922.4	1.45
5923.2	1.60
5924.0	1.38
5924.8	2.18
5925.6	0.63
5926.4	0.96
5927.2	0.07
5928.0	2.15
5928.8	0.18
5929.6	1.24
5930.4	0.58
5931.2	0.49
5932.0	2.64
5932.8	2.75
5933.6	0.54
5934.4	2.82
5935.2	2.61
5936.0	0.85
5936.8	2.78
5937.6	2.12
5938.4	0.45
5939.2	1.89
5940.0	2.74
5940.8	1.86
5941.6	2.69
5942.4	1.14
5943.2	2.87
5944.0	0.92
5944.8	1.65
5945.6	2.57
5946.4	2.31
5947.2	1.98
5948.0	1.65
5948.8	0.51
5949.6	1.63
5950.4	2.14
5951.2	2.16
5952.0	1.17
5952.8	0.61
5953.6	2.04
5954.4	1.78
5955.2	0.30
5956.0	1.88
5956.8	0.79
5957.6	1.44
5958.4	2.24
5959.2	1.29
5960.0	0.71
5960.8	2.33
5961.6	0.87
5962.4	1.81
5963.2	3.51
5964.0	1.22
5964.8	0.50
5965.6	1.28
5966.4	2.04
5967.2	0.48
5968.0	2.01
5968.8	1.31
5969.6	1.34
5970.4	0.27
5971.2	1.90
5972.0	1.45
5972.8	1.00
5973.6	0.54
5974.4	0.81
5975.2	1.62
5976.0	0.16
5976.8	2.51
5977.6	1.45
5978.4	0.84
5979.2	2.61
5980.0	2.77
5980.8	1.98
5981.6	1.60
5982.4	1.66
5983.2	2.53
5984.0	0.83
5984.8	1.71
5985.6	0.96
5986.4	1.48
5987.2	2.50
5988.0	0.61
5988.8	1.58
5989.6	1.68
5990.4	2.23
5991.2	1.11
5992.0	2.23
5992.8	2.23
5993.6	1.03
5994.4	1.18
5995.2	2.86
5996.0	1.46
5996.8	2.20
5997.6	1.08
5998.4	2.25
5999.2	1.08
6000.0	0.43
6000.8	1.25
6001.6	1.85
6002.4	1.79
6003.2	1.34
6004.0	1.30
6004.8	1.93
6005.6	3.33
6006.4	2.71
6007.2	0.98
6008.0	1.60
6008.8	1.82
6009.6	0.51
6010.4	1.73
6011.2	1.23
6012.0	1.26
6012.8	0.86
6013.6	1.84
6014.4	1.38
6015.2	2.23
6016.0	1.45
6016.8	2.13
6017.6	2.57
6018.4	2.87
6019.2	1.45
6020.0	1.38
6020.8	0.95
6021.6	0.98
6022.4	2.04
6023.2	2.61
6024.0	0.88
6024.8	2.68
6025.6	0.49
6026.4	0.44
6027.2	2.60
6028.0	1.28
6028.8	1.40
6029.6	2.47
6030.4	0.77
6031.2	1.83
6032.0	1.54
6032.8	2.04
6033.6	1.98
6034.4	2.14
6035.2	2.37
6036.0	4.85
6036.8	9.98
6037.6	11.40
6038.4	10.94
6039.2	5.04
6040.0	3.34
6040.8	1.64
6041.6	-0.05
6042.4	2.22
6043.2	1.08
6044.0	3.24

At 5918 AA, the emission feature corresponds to Hbeta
